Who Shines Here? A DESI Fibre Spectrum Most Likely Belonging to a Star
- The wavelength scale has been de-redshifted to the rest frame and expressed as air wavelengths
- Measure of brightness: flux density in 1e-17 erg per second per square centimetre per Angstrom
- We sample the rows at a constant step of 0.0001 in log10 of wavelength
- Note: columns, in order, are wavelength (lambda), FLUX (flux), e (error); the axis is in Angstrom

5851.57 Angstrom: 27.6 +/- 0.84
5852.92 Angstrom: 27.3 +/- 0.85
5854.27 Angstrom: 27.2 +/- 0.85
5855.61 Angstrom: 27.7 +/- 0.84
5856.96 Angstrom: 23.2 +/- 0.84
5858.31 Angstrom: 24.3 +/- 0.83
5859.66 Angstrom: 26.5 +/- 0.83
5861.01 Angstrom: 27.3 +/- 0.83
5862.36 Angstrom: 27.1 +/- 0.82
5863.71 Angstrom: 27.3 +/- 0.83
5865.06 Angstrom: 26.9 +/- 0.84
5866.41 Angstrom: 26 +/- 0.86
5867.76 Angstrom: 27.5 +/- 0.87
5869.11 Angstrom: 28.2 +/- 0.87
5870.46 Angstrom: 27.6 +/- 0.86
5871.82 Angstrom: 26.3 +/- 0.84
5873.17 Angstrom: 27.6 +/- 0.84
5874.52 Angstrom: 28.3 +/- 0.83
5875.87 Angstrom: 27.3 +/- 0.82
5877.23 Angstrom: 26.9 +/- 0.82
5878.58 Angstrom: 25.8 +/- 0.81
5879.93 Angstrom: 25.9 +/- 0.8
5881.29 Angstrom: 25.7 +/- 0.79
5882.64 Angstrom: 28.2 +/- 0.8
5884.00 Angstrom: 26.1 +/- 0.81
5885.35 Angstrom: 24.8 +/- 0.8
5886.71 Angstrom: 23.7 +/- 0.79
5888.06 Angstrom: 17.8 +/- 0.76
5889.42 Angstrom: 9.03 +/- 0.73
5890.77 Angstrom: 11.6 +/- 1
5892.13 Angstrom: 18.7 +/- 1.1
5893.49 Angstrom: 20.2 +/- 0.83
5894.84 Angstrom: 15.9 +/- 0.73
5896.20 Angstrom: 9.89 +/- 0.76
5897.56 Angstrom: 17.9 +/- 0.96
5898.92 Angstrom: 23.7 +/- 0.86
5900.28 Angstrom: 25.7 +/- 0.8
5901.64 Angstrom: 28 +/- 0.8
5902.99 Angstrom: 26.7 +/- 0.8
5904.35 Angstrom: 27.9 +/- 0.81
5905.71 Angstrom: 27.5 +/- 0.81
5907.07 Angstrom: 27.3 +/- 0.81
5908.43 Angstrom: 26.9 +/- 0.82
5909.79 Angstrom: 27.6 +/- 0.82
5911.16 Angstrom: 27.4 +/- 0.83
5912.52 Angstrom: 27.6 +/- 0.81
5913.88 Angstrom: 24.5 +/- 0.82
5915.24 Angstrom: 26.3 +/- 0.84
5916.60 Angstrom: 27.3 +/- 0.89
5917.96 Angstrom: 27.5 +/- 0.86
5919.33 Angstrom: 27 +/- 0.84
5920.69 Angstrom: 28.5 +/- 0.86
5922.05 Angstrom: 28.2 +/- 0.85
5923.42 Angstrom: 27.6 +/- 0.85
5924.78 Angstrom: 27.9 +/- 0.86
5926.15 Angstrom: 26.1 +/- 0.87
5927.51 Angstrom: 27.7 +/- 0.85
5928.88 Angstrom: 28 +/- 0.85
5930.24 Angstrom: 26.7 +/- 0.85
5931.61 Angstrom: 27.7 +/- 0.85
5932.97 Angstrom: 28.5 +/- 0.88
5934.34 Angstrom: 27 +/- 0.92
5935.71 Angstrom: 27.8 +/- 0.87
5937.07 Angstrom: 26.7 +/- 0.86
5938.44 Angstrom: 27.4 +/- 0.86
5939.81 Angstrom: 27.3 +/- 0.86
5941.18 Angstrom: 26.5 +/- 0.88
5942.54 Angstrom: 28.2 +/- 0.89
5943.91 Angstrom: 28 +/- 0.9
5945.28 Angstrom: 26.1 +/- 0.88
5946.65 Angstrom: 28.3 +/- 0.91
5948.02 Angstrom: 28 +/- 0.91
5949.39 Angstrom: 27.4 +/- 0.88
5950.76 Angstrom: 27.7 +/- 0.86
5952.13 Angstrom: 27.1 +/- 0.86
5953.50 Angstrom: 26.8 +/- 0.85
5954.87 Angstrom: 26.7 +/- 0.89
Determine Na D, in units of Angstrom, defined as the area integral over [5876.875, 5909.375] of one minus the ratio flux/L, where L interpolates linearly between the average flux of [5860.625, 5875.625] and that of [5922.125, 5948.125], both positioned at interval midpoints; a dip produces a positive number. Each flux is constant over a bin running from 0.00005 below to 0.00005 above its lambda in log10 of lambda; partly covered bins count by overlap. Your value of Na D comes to 5.7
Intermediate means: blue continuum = 27.3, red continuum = 27.4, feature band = 22.6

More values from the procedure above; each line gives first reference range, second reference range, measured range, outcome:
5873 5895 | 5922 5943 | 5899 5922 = -1.66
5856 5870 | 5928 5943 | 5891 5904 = 3.05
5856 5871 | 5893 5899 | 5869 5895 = -2.60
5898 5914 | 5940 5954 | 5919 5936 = -0.34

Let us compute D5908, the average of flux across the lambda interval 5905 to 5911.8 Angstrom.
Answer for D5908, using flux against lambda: 27.3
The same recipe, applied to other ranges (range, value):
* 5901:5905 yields 27.6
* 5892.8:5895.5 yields 18.1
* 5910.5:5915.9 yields 26.5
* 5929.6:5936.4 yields 27.5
